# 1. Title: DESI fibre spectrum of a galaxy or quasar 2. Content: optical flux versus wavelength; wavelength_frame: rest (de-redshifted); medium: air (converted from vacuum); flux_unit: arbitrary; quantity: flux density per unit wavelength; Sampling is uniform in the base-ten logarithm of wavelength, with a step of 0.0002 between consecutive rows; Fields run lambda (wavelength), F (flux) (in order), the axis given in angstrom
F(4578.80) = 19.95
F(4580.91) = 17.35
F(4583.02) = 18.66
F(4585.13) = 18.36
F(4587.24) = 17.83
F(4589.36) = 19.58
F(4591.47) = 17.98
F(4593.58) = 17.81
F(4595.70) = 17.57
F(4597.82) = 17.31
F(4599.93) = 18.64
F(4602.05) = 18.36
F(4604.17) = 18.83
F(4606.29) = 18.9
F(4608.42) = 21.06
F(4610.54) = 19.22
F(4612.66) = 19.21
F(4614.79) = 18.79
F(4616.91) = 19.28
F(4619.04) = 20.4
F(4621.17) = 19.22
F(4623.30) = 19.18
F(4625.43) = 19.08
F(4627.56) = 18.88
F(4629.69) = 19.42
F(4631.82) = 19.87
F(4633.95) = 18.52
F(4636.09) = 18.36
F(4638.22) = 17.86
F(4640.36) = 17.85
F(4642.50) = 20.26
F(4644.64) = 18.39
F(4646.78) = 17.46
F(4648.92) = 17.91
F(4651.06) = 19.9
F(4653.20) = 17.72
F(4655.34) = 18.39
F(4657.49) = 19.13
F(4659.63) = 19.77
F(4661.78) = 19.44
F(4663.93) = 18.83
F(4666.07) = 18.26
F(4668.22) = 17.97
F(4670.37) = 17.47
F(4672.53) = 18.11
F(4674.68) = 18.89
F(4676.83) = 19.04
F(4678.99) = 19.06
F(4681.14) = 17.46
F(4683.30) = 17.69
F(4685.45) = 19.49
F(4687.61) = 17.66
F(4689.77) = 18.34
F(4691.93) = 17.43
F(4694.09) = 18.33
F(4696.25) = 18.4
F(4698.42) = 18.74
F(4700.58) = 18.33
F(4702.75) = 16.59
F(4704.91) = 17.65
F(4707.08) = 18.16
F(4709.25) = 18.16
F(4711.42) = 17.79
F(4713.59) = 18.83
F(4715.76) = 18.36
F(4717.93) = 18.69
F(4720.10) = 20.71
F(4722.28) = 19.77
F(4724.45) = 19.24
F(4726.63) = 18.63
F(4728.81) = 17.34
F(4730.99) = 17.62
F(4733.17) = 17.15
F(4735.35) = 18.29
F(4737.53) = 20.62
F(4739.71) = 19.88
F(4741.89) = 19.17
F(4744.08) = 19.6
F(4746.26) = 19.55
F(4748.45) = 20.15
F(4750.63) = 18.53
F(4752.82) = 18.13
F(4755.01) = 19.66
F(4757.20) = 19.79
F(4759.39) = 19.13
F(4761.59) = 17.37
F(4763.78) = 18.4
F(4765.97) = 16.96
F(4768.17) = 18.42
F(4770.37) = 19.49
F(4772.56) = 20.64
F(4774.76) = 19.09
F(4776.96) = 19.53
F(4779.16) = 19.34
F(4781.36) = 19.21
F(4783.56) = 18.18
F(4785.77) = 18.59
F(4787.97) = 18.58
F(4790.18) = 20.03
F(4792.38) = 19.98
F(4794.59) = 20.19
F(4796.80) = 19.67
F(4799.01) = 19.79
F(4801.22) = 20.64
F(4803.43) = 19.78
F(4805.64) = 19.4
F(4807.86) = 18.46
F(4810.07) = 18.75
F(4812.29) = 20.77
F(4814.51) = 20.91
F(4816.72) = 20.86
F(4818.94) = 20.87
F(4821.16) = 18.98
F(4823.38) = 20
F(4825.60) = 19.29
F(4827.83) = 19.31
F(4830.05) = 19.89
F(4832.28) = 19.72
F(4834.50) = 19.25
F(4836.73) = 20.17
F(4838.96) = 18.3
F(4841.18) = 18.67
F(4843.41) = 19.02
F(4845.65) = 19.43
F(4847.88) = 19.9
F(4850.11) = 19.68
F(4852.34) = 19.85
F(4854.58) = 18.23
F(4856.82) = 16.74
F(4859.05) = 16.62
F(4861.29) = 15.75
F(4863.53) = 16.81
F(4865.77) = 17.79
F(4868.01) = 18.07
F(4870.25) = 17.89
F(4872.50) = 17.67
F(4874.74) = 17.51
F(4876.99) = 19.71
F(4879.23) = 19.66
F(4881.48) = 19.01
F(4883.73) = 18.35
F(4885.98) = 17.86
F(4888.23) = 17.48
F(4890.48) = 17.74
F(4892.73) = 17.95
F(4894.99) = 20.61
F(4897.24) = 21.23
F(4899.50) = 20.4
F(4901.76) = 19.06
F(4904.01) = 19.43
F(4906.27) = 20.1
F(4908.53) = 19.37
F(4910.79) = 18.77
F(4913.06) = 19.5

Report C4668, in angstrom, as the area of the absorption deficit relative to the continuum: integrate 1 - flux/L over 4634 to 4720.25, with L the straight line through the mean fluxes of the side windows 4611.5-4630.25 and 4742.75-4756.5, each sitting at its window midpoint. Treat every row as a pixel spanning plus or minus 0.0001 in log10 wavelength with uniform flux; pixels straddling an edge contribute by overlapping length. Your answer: 3.9 angstrom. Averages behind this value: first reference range 19.3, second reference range 19.3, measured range 18.4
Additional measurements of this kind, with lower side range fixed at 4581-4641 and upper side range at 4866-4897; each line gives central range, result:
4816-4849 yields -1.8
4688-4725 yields 0.5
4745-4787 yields -0.8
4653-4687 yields 0.3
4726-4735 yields 0.5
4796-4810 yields -0.7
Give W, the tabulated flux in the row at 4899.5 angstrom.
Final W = 20.4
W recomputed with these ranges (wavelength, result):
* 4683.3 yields 17.69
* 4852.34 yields 19.85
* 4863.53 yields 16.81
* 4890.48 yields 17.74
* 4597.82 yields 17.31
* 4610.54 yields 19.22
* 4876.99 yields 19.71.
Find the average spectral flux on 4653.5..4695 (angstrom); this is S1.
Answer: 18.4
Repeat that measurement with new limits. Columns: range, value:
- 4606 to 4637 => 19.3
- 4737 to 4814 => 19.3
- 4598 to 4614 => 19.1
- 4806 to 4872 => 19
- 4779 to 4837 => 19.6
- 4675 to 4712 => 18.2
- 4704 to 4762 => 18.8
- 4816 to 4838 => 19.8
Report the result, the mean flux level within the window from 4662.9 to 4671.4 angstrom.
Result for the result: 18.1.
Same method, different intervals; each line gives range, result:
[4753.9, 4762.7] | 19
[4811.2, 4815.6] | 20.8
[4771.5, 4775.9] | 19.8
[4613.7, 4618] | 19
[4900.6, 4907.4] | 19.5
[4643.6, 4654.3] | 18.3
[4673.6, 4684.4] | 18.4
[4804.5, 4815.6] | 19.6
